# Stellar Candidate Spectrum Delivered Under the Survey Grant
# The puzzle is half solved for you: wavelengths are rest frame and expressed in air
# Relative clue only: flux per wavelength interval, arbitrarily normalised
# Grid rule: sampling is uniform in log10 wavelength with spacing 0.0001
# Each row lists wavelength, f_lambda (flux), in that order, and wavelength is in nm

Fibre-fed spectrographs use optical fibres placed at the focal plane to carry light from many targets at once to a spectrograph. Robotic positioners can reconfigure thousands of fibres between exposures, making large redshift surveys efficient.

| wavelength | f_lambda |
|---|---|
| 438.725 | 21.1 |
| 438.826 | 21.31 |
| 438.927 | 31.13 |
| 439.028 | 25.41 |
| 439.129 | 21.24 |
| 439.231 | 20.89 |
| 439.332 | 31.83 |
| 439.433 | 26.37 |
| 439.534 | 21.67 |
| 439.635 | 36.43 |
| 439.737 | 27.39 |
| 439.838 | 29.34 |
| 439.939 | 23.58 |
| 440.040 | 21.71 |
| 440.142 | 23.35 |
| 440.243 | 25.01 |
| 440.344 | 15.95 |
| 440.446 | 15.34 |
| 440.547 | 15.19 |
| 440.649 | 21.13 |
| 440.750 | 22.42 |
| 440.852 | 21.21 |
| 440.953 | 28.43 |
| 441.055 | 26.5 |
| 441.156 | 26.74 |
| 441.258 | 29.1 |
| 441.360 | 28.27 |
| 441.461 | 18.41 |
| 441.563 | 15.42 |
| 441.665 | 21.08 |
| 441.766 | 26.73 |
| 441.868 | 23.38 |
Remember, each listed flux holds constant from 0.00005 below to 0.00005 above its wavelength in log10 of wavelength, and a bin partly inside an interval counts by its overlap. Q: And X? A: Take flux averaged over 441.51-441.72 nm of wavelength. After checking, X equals 18.5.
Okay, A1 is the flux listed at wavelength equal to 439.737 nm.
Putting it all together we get 27.39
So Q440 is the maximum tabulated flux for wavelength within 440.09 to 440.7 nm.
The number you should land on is 25.01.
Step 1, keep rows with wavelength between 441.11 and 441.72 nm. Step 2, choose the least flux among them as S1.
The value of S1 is 15.42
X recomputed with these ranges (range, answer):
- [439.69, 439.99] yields 26.8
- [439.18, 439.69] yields 27.4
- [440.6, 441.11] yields 24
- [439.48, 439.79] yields 28.5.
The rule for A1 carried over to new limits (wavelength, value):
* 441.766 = 26.73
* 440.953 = 28.43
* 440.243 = 25.01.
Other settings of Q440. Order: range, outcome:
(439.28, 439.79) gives 36.43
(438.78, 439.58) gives 31.83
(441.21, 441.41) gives 29.1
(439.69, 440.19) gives 29.34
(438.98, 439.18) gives 25.41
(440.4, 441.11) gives 28.43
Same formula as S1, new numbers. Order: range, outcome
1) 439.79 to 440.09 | 21.71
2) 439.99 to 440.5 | 15.34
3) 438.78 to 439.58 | 20.89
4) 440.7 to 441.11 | 21.21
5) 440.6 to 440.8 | 21.13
